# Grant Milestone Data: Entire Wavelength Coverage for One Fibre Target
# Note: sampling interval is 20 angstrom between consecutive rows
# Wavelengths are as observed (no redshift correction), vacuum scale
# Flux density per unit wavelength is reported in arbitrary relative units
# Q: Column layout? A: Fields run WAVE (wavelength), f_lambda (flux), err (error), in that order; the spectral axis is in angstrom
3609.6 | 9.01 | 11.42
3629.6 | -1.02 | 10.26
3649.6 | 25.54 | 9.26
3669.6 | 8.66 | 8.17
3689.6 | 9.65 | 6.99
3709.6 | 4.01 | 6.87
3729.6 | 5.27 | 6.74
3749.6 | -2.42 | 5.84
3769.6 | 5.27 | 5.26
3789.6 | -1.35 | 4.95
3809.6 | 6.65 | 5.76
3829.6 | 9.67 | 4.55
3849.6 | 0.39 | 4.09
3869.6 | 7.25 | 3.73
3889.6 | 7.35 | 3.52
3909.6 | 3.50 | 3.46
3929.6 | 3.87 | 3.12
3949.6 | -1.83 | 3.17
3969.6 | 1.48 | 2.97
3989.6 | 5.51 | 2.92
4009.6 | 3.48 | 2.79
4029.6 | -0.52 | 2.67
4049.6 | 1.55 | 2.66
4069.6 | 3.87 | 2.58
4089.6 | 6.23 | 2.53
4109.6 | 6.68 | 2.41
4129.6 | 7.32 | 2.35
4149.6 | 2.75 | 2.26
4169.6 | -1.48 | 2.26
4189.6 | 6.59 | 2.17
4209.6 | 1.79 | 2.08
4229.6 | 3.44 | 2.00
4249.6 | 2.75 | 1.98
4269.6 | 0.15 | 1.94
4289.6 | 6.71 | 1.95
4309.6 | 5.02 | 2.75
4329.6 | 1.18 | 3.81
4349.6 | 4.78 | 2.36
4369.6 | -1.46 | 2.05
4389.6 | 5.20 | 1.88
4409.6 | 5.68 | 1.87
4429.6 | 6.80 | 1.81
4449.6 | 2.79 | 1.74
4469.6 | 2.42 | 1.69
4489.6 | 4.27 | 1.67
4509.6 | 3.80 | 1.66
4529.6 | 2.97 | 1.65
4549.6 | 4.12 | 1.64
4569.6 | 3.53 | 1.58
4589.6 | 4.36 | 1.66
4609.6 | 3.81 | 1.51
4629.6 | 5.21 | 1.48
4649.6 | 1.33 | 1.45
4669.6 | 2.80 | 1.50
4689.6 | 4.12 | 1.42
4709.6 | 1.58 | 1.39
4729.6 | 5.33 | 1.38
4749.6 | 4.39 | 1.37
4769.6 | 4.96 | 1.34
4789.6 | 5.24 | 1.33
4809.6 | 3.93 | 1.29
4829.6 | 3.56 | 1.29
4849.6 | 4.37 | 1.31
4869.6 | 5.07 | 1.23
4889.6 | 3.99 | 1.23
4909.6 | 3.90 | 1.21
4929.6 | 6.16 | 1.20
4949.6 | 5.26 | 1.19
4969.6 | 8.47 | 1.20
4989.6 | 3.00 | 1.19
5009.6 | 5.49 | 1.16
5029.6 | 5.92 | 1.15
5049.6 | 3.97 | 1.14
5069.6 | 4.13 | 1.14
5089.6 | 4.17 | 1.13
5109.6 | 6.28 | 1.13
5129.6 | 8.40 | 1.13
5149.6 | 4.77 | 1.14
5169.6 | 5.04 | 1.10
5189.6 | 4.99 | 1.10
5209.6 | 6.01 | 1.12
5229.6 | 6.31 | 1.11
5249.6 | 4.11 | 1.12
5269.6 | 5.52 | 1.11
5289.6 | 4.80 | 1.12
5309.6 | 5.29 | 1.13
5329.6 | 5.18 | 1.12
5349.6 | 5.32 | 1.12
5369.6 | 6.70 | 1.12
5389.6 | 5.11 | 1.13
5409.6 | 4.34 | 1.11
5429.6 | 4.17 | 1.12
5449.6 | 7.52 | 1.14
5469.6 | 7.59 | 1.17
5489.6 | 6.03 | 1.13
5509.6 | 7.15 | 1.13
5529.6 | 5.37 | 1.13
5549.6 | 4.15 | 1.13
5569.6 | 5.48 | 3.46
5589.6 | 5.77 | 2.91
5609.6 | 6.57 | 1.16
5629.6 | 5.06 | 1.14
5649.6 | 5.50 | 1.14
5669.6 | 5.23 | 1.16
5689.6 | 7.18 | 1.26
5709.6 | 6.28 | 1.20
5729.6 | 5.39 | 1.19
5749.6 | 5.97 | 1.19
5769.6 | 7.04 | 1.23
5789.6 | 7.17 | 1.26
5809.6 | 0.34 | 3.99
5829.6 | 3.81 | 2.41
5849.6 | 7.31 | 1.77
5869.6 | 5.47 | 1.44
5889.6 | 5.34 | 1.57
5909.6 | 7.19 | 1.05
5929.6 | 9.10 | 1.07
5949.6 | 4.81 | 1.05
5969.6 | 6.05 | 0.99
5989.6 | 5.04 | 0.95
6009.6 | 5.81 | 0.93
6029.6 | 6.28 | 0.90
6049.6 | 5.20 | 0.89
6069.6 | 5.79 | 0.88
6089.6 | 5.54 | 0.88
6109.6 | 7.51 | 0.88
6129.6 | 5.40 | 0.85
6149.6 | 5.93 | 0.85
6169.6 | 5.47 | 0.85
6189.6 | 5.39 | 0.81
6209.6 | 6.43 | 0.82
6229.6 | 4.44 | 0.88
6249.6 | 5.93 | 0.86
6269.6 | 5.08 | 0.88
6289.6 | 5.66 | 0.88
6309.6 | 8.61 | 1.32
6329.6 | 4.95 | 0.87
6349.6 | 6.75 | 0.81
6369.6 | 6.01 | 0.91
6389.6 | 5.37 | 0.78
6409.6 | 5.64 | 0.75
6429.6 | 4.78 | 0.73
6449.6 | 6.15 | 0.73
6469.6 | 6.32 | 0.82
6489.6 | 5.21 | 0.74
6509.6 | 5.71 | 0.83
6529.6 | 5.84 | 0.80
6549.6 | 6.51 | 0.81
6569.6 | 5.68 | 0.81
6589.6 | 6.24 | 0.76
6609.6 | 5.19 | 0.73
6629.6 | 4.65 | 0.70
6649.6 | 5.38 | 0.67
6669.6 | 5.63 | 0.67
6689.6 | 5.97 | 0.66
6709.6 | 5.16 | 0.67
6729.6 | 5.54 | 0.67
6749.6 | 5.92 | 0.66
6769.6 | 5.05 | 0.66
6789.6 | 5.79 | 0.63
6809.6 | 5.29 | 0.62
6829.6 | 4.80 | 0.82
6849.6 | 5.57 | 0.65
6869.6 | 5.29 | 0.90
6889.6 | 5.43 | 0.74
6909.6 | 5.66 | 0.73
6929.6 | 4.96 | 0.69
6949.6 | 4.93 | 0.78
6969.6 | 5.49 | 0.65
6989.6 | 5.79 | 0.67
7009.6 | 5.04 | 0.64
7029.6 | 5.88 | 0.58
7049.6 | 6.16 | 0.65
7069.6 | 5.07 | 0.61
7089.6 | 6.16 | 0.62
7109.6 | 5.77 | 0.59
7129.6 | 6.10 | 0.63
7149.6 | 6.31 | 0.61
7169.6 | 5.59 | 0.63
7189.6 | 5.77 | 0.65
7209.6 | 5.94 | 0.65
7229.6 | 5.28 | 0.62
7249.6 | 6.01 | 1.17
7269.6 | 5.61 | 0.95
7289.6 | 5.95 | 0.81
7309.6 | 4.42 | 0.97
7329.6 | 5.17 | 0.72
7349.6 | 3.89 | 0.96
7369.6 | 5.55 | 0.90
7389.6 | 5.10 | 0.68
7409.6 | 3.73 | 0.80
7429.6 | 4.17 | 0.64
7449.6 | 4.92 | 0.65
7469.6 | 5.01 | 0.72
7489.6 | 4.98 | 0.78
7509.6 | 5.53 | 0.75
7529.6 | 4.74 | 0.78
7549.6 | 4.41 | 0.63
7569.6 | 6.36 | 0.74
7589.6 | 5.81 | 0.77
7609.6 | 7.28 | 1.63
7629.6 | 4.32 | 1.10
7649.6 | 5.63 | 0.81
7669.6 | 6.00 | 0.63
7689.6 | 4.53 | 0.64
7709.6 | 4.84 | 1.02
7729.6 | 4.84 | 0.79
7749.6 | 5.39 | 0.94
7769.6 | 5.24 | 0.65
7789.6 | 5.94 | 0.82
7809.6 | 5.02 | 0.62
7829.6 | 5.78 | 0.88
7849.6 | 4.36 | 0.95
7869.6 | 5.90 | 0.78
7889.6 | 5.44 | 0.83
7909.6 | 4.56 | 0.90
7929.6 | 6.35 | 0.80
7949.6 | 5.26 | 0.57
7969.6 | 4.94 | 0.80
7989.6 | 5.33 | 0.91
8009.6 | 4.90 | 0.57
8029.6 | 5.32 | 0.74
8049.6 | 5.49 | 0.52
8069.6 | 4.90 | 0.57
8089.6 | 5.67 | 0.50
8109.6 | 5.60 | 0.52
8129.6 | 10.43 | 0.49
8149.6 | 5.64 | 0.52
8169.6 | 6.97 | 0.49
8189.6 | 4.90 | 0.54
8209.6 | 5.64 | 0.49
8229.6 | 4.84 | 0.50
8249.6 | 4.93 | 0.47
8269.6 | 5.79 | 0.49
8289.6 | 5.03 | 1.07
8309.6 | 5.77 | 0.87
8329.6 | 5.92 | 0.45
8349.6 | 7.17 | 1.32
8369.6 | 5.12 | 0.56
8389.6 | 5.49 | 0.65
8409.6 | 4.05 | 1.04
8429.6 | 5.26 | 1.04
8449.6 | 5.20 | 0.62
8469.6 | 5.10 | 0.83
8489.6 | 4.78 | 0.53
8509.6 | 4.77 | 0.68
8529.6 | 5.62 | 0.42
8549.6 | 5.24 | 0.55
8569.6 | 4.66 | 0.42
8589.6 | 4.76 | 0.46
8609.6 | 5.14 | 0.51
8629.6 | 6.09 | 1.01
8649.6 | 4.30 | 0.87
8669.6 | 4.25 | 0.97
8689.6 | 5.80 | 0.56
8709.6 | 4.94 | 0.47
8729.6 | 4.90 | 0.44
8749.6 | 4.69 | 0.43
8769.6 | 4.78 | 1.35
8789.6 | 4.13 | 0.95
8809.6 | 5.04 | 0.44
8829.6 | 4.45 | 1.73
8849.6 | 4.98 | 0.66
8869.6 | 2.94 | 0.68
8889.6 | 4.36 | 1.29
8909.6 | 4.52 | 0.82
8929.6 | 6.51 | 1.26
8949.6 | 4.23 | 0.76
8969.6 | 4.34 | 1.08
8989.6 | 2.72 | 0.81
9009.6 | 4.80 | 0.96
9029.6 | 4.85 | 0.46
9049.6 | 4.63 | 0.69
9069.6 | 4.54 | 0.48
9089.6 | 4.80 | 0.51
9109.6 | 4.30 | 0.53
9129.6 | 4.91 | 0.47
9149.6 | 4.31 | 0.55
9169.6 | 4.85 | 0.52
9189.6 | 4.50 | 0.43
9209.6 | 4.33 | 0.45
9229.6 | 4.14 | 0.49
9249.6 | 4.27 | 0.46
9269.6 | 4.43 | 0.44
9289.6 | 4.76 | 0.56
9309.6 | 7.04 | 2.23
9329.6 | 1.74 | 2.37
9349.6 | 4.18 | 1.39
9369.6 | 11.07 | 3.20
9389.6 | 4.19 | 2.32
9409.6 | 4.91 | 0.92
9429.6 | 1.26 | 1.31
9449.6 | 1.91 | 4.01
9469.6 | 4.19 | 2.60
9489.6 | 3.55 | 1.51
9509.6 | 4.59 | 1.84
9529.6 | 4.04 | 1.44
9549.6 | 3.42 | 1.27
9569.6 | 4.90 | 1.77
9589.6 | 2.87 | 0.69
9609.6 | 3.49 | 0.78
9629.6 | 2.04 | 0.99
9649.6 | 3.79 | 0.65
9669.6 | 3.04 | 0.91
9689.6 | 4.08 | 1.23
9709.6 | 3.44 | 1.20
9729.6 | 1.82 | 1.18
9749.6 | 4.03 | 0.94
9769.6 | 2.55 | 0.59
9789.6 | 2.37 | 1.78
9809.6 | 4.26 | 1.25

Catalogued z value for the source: 0.239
